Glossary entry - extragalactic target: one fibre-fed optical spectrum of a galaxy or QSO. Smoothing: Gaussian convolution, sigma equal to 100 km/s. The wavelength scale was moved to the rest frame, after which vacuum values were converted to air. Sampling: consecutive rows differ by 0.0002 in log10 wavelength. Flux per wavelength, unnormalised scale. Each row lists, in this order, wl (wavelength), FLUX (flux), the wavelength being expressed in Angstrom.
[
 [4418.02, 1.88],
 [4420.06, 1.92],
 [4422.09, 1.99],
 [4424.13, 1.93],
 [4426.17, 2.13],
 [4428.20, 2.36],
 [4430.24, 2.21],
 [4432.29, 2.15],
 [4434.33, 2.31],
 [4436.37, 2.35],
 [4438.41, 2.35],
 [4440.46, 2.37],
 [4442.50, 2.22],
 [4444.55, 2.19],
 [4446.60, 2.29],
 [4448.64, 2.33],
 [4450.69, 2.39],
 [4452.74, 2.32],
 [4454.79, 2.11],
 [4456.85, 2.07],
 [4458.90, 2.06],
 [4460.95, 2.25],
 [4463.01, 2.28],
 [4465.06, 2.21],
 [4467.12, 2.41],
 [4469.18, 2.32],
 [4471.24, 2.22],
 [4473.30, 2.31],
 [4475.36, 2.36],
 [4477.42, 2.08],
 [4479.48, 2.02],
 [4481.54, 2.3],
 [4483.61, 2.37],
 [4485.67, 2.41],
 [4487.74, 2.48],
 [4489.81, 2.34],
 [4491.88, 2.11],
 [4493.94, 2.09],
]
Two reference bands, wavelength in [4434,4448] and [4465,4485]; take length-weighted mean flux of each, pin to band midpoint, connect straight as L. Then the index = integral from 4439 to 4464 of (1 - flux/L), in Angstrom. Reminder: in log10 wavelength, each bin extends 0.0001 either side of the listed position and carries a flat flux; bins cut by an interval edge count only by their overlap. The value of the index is 0.5 Angstrom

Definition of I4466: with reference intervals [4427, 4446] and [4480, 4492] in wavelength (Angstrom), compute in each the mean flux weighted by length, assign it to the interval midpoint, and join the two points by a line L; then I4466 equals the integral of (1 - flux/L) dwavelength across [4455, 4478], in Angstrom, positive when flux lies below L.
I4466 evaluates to 0.8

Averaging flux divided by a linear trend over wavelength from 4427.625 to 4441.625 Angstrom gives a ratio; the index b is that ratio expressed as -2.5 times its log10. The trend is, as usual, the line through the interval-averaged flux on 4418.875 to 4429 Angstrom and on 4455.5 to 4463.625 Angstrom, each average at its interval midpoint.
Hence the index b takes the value -0.10 mag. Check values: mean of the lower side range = 2.06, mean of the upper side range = 2.16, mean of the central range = 2.3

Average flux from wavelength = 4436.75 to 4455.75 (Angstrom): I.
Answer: 2.29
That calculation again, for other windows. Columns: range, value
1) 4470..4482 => 2.21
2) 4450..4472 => 2.24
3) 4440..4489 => 2.26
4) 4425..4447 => 2.26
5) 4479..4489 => 2.33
